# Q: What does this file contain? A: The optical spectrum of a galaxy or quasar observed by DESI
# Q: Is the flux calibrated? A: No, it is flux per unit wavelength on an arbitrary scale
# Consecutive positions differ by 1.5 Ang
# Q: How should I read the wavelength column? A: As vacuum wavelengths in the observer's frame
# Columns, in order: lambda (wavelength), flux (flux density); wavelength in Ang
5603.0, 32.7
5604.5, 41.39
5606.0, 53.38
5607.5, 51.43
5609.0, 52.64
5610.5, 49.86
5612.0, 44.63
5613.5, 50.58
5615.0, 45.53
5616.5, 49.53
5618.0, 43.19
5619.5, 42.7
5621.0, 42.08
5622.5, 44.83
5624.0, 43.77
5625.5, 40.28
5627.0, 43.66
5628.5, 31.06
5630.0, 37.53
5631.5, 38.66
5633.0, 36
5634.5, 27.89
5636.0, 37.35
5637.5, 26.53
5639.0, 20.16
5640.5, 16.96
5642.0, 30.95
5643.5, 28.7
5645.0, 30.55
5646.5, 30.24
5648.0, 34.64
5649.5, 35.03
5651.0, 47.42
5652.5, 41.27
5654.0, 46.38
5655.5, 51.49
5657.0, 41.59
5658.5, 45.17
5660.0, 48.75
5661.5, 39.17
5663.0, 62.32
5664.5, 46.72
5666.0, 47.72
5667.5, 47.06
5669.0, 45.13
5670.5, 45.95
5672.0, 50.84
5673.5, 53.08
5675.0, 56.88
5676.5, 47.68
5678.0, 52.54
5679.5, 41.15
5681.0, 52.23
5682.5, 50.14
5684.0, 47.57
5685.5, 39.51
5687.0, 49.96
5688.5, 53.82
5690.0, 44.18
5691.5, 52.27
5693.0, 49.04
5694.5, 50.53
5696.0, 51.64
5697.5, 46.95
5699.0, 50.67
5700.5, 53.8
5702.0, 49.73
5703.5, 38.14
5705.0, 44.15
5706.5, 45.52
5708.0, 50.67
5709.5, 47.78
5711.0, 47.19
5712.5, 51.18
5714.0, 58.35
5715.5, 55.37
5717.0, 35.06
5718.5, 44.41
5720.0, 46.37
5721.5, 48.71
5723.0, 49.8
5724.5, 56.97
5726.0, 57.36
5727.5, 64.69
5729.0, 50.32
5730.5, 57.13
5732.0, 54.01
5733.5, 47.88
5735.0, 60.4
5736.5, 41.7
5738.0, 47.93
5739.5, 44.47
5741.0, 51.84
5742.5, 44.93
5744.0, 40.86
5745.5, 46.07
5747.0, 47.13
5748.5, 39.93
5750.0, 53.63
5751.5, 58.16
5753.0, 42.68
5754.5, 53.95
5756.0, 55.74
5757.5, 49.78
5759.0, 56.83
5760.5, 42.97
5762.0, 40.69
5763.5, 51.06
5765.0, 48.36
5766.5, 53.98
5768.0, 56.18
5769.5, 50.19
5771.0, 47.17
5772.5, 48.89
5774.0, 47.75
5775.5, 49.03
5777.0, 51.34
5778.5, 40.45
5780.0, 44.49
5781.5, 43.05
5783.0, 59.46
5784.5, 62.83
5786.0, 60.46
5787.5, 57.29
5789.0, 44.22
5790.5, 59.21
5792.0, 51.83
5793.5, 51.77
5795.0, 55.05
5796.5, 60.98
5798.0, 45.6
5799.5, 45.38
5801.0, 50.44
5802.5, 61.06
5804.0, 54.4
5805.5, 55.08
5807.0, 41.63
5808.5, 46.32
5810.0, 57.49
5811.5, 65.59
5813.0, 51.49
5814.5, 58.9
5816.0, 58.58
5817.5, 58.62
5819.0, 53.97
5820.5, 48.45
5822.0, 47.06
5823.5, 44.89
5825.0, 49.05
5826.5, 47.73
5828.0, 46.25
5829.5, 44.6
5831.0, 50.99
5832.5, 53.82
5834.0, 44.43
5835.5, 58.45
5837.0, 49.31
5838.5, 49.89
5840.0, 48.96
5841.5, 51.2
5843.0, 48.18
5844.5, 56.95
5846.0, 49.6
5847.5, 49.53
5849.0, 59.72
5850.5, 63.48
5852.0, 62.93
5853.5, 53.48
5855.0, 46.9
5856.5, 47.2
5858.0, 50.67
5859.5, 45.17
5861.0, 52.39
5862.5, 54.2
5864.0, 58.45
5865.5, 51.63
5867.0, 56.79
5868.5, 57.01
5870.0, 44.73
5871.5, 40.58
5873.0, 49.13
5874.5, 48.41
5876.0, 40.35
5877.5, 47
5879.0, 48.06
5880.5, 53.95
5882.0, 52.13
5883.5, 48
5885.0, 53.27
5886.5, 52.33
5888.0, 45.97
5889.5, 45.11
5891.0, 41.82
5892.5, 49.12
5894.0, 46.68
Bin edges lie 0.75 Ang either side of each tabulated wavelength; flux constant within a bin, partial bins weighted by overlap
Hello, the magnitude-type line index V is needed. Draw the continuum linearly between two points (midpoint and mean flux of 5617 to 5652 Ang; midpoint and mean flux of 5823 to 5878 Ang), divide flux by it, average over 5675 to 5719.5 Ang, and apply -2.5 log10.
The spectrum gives -0.21 mag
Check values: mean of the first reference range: 35.4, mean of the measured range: 48.5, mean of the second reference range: 50.7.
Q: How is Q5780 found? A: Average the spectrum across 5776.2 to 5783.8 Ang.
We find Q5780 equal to 47.9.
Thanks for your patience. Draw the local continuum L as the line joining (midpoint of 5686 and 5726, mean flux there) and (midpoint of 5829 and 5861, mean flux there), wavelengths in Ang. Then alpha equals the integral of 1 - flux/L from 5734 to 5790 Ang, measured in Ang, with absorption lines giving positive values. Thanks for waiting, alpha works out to 0.5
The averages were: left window 49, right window 51.8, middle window 49.7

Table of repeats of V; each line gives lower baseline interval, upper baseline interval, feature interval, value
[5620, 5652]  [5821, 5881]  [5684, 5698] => -0.25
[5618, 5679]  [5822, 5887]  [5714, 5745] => -0.12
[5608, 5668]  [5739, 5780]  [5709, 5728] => -0.11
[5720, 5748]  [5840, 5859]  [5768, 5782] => 0.09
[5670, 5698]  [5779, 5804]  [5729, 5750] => 0.07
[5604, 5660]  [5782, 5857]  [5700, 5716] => -0.09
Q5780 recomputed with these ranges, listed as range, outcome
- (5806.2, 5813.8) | 52.6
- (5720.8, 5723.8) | 49.4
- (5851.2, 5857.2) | 52.8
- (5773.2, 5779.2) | 47.2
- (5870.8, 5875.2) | 46.1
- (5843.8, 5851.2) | 55.8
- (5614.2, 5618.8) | 46.1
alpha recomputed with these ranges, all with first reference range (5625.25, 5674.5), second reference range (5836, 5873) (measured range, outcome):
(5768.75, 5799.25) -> -2.3 Ang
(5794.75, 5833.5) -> -1.9 Ang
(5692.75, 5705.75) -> -1.7 Ang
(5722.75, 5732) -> -2.5 Ang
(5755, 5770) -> -1.3 Ang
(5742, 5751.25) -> -0.1 Ang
